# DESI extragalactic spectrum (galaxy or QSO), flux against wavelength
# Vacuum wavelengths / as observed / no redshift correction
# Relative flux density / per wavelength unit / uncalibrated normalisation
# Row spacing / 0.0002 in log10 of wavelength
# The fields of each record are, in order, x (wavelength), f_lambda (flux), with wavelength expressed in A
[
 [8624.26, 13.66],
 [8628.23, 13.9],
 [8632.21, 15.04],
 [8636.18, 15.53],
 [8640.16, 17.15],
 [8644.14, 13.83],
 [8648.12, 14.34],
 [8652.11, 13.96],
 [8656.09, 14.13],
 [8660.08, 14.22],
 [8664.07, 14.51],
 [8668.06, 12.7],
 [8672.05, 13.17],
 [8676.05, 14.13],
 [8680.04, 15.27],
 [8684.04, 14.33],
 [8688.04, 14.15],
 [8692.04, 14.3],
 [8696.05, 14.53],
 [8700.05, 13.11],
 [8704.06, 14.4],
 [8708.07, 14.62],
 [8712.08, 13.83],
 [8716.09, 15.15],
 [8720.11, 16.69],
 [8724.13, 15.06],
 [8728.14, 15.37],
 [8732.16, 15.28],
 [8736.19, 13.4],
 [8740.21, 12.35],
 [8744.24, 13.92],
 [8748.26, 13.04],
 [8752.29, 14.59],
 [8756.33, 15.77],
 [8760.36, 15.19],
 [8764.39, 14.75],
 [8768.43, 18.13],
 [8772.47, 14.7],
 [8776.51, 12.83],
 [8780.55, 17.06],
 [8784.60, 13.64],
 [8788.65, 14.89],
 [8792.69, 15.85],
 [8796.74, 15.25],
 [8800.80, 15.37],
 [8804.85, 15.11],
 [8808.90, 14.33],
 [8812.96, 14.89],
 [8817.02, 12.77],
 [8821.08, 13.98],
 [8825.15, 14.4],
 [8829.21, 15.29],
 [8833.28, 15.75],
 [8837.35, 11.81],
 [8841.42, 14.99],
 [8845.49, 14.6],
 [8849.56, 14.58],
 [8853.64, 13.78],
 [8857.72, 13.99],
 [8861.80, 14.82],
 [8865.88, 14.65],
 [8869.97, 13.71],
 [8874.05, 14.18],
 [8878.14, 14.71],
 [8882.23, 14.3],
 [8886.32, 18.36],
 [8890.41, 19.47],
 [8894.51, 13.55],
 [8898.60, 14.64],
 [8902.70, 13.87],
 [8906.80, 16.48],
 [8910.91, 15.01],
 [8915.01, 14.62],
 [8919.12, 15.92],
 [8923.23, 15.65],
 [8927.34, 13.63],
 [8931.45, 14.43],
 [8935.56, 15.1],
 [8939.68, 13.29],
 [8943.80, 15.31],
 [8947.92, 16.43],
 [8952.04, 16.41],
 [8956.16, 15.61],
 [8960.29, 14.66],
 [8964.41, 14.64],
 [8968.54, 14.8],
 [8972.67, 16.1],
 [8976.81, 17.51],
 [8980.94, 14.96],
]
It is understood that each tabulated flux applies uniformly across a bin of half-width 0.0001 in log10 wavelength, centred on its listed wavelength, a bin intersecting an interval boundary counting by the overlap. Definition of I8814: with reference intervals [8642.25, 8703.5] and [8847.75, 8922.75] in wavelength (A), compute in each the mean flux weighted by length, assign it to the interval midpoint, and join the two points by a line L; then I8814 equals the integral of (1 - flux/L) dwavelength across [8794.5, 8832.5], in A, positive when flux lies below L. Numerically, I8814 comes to 0.2 A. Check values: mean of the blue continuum 14.1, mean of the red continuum 15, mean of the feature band 14.6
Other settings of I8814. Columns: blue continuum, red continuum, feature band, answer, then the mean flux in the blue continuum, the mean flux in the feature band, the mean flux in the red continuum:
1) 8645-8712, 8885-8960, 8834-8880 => 2.54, 14.1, 14.2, 15.4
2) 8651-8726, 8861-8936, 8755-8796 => -1.72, 14.3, 15.3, 15.1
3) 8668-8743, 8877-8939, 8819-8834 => 0.14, 14.3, 14.8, 15.3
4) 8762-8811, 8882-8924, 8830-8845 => 1.04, 15.2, 14.3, 15.7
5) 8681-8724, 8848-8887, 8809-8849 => 0.78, 14.6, 14.3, 14.6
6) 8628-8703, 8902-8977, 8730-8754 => 1.35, 14.3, 13.8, 15.2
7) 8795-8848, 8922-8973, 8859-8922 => -1.76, 14.5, 15.2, 15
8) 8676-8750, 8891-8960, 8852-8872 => 0.90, 14.4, 14.2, 15.1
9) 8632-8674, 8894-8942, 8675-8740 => -0.39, 14.4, 14.5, 14.7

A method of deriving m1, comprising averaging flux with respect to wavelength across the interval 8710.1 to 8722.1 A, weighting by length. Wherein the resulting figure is 15.2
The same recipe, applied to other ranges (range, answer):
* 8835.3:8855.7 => 14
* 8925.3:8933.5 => 14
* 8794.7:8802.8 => 15.3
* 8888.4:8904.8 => 15.4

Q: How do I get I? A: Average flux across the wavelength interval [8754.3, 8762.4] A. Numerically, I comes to 15.5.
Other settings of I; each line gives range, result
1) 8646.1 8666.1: 14.2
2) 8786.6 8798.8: 15.3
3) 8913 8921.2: 15.3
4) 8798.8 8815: 14.9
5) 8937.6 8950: 15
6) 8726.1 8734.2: 15.3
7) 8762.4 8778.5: 15.1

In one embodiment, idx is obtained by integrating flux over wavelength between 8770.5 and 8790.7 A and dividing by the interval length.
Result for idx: 14.6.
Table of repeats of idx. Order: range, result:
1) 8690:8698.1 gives 14.4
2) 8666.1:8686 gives 13.9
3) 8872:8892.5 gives 16.2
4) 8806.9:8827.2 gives 14.1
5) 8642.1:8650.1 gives 14.1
